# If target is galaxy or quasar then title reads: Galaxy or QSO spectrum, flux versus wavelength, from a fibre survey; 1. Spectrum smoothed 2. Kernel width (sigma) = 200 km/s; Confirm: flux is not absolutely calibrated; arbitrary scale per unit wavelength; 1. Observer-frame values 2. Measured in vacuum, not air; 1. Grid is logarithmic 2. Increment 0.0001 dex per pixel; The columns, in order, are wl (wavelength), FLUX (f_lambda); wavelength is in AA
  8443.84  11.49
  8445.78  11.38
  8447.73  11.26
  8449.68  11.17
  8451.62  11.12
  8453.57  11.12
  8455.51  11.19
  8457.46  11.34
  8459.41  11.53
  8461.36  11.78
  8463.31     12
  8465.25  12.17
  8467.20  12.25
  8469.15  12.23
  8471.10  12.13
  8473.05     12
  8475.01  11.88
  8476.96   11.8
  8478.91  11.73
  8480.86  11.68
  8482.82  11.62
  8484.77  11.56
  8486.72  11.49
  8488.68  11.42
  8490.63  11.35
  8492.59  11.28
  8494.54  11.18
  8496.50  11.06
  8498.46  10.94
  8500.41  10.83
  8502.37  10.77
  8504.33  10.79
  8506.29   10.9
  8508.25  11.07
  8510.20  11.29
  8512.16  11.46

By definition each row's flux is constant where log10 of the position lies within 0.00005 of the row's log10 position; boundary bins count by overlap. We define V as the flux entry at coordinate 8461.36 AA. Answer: 11.78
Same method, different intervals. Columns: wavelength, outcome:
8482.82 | 11.62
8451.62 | 11.12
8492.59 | 11.28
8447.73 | 11.26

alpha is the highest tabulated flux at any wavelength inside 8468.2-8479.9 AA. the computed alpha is 12.23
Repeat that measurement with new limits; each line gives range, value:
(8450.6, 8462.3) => 11.78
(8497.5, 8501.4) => 10.94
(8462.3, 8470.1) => 12.25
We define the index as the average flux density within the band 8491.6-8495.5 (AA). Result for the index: 11.2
